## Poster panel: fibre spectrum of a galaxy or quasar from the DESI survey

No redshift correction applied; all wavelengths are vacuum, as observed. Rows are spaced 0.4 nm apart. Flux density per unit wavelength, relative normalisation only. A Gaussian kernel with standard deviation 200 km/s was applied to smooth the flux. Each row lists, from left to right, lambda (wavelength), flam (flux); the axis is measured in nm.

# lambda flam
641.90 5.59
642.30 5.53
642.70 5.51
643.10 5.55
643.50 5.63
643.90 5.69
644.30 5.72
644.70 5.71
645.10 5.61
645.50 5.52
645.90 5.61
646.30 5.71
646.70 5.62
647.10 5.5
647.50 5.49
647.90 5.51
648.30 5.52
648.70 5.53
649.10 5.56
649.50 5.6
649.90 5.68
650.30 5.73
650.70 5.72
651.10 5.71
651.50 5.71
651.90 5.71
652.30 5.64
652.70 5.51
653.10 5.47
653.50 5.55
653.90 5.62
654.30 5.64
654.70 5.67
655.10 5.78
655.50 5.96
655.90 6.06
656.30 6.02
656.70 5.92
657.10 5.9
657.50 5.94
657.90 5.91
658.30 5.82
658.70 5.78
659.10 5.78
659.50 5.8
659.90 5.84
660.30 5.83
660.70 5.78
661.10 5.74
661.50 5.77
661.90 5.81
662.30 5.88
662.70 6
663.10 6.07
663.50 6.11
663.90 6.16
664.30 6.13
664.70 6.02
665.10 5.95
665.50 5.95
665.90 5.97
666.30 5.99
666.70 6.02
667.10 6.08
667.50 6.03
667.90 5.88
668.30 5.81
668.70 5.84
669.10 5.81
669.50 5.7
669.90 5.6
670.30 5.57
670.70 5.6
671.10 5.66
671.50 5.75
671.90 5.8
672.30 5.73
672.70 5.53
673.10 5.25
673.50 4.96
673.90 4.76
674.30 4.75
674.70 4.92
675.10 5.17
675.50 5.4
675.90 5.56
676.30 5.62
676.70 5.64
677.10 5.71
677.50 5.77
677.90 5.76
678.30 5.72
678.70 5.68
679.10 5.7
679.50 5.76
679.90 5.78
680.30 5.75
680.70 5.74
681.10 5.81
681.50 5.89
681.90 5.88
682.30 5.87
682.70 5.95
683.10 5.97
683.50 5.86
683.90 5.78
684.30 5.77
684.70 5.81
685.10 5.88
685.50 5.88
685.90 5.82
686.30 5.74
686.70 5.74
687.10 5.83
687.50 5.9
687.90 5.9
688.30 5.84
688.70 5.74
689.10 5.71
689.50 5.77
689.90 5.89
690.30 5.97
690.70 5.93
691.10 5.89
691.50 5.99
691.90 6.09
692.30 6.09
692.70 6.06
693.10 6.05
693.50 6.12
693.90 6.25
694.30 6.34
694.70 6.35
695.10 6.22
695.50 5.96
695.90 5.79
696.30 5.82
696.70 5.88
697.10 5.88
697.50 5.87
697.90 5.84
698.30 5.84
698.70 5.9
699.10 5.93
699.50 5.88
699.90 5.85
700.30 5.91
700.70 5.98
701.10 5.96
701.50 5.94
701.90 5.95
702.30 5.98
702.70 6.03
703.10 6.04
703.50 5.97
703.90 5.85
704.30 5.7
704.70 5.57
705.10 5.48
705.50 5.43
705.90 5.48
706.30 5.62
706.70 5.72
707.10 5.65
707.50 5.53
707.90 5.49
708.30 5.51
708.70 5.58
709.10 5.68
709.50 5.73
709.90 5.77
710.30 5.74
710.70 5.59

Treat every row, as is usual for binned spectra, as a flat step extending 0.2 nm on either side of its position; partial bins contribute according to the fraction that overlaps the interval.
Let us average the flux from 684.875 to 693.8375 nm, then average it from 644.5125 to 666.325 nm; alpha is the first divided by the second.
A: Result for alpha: 1.0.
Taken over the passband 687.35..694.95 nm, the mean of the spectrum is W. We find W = 6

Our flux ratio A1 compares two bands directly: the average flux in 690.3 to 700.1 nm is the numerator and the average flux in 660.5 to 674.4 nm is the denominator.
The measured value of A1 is 1.04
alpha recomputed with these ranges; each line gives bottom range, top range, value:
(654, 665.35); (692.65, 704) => 1.01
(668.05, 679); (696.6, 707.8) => 1.05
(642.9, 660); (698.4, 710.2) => 1.01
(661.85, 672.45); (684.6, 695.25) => 1.01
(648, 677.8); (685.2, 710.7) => 1.02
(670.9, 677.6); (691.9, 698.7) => 1.11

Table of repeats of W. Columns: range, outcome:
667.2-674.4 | 5.58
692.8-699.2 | 6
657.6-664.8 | 5.9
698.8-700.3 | 5.89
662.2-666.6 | 6.02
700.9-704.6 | 5.93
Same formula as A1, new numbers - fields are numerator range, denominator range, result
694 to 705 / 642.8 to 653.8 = 1.06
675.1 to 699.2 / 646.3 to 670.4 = 1.01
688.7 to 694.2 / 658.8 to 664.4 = 1.01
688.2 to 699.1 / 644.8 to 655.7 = 1.06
